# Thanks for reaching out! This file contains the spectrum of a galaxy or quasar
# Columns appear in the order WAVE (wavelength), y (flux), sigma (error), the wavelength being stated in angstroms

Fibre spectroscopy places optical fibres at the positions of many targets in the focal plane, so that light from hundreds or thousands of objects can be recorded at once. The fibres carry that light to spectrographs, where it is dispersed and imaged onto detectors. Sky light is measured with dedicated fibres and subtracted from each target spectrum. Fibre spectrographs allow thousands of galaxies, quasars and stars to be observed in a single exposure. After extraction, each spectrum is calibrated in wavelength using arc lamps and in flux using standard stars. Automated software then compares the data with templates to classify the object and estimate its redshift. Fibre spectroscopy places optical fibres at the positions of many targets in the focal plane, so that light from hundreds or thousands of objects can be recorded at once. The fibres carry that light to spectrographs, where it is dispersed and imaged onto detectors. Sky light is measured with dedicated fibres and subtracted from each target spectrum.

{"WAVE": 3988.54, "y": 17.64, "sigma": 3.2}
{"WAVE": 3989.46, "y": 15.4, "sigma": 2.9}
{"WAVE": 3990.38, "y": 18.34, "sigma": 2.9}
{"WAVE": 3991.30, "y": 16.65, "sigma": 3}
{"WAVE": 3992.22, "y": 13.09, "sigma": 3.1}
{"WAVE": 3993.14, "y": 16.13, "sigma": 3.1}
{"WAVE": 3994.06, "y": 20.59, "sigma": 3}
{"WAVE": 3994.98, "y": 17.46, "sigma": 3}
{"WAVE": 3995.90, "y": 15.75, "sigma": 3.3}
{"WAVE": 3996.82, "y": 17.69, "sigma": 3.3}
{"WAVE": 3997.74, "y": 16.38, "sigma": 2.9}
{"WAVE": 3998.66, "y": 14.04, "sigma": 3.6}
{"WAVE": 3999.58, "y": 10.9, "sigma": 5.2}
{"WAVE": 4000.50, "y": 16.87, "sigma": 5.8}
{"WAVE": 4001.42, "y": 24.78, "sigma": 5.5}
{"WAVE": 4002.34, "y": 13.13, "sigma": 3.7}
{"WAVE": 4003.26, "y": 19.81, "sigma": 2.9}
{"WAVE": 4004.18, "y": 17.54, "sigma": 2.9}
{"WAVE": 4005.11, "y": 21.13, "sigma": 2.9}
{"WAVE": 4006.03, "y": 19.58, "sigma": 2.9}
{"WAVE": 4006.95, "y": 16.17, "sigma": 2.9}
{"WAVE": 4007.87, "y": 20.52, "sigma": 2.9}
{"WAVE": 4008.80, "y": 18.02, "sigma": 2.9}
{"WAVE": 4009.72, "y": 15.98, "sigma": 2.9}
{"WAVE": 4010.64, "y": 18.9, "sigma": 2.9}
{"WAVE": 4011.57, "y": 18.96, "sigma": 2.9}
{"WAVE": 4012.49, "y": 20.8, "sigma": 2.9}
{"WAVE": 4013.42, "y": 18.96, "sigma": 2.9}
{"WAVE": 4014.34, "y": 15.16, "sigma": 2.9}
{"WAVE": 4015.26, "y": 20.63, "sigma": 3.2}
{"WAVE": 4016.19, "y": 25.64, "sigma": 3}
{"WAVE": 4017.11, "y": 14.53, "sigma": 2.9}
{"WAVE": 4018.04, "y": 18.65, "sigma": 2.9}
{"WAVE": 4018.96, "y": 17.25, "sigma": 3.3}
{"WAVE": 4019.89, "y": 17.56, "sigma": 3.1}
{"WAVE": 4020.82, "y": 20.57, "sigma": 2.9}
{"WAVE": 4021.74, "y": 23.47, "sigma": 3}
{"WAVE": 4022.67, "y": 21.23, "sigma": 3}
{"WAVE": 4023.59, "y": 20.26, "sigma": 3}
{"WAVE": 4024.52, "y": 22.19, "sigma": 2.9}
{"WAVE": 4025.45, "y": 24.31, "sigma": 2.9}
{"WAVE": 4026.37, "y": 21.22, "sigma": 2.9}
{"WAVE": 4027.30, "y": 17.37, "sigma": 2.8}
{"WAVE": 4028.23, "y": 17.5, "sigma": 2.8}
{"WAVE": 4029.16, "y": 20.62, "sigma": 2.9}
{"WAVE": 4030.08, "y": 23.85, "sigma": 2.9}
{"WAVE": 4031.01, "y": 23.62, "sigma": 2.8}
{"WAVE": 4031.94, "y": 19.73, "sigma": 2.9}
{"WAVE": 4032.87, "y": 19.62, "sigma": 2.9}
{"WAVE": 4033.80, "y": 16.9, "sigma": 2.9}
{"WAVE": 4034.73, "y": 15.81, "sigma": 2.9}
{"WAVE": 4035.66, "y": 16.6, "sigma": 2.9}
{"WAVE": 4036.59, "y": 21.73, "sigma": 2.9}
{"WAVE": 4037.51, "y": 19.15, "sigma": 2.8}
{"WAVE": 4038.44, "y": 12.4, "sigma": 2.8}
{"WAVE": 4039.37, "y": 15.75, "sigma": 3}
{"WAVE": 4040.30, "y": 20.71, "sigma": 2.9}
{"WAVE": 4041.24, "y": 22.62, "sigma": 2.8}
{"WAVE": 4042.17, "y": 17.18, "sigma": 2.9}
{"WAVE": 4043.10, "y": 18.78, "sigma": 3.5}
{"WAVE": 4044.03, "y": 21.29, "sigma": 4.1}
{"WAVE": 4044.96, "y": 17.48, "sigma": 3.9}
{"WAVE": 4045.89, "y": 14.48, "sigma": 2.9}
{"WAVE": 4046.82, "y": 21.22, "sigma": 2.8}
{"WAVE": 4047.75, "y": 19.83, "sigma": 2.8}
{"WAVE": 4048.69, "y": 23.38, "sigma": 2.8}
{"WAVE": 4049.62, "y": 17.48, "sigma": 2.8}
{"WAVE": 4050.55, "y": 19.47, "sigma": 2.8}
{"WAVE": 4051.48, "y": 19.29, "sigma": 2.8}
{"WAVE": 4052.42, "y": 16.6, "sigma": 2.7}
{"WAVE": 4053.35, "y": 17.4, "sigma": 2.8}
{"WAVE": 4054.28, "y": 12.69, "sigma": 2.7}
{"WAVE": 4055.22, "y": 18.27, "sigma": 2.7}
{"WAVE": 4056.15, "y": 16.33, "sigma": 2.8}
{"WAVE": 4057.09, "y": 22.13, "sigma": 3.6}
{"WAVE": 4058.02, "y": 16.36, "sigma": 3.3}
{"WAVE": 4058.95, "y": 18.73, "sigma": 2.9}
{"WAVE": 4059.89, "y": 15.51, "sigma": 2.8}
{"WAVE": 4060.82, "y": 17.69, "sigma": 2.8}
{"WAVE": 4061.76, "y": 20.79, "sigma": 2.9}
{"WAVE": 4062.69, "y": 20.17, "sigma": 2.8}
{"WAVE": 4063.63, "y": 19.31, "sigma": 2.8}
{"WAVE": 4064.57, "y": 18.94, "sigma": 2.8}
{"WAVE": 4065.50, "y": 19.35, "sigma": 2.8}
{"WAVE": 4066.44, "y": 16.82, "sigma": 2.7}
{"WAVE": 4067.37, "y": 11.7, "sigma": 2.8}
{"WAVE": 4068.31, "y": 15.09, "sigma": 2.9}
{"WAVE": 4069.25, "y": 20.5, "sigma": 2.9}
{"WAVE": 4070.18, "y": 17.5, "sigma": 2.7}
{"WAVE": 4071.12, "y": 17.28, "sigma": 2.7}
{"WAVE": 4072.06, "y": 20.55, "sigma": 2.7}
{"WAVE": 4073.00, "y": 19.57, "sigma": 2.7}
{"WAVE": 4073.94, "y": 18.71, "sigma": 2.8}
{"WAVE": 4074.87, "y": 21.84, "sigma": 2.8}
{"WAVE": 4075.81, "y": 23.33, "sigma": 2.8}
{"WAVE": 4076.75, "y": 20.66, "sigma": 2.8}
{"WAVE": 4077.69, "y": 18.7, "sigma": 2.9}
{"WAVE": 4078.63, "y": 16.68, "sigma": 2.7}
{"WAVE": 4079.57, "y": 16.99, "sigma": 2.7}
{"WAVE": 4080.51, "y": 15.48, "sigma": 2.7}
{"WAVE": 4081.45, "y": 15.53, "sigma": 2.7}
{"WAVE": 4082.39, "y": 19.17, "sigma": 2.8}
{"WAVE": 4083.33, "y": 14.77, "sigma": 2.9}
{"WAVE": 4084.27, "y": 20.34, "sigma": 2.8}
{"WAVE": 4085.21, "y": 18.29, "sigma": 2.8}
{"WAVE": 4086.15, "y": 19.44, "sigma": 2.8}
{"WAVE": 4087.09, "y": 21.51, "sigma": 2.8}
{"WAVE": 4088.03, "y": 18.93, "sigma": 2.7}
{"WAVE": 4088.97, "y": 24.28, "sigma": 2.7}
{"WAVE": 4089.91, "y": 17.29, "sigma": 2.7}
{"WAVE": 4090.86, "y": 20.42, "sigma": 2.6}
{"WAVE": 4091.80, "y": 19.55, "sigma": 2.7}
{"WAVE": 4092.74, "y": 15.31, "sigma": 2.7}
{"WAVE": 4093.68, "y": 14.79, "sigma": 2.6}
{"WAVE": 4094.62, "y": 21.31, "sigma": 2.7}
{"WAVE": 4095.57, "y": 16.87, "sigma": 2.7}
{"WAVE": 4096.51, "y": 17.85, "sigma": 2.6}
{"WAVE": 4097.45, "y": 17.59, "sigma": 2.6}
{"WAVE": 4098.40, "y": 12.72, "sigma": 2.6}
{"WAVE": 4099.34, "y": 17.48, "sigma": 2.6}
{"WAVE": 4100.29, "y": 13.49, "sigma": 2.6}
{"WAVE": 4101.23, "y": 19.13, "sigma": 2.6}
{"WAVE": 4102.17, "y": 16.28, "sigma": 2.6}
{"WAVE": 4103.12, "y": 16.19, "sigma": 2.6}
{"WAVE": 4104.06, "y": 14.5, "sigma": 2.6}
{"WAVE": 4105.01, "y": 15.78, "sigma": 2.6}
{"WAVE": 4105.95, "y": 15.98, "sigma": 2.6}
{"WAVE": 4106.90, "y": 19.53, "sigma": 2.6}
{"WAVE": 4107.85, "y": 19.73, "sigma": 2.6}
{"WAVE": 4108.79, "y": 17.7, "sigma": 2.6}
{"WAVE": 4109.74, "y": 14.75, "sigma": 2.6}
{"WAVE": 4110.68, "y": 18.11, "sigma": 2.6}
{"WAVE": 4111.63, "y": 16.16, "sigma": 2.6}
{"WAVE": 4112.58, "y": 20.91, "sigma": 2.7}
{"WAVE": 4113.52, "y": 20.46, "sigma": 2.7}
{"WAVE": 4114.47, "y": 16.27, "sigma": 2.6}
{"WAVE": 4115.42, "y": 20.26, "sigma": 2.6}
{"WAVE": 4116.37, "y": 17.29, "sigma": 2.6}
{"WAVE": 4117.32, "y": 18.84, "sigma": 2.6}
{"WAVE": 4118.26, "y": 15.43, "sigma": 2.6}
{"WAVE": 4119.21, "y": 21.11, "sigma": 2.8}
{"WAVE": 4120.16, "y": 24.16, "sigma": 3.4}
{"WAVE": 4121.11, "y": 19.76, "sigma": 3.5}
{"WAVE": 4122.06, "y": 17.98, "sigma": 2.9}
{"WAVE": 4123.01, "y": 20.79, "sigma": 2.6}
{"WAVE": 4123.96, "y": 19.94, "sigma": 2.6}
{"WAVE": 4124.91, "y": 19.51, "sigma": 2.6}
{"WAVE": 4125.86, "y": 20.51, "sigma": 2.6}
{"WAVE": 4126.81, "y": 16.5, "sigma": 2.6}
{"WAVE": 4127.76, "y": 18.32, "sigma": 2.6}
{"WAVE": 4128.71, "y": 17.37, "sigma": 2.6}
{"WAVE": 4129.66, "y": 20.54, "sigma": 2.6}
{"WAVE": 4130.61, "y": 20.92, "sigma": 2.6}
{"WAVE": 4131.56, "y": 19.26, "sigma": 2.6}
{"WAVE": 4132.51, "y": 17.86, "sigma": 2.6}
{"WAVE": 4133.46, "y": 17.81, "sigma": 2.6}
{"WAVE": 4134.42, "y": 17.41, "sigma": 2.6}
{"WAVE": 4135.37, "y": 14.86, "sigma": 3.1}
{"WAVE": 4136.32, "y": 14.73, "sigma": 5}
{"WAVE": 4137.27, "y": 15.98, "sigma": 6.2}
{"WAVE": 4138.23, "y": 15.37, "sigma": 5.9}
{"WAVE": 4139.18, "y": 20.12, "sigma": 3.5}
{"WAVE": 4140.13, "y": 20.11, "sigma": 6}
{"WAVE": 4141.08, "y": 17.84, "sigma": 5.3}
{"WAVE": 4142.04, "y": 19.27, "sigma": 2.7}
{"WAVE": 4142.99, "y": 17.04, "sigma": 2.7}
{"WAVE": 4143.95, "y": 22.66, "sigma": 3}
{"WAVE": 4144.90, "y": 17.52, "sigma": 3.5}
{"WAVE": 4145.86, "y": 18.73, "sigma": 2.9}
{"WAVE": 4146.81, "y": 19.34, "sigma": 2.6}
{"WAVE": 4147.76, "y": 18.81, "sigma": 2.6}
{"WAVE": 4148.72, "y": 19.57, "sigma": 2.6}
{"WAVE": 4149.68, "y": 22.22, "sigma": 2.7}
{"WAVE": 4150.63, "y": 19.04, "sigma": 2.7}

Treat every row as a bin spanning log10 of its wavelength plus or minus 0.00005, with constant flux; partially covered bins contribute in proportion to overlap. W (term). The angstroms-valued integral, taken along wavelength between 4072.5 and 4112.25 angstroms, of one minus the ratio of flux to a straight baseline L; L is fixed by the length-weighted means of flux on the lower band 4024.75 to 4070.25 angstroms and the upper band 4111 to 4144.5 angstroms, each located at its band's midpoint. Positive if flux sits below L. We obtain 1.5 angstroms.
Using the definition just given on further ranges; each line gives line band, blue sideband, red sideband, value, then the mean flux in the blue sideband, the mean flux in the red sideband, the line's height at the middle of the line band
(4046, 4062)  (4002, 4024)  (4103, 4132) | 0.4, 19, 18.6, 18.8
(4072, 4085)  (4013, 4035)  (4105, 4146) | 0.3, 19.9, 18.5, 19.1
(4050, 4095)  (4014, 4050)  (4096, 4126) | 0.8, 19.4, 18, 18.7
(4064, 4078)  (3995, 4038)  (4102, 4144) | -0.1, 18.9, 18.2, 18.6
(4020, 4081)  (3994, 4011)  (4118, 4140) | -3.2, 17.6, 18.6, 18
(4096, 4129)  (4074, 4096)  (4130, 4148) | 0.9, 18.8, 18.2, 18.5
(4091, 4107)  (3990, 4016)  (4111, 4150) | 1.5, 17.7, 18.7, 18.5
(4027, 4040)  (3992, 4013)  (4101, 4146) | -0.6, 17.6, 18.3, 17.8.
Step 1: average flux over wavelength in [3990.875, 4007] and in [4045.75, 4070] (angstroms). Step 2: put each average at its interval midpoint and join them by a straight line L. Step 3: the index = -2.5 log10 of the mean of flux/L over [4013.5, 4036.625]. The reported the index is -0.13 mag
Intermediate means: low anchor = 17.1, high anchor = 18.1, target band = 19.8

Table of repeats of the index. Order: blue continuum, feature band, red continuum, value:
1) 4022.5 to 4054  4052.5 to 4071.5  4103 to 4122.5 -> 0.078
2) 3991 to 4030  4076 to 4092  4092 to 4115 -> -0.083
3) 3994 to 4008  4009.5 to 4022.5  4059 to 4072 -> -0.094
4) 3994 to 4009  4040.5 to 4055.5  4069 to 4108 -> -0.045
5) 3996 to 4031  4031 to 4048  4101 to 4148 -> 0.018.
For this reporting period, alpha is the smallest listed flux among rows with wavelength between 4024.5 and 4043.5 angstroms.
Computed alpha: 12.4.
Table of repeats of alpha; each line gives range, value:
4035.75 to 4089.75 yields 11.7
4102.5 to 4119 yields 14.5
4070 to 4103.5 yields 12.72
